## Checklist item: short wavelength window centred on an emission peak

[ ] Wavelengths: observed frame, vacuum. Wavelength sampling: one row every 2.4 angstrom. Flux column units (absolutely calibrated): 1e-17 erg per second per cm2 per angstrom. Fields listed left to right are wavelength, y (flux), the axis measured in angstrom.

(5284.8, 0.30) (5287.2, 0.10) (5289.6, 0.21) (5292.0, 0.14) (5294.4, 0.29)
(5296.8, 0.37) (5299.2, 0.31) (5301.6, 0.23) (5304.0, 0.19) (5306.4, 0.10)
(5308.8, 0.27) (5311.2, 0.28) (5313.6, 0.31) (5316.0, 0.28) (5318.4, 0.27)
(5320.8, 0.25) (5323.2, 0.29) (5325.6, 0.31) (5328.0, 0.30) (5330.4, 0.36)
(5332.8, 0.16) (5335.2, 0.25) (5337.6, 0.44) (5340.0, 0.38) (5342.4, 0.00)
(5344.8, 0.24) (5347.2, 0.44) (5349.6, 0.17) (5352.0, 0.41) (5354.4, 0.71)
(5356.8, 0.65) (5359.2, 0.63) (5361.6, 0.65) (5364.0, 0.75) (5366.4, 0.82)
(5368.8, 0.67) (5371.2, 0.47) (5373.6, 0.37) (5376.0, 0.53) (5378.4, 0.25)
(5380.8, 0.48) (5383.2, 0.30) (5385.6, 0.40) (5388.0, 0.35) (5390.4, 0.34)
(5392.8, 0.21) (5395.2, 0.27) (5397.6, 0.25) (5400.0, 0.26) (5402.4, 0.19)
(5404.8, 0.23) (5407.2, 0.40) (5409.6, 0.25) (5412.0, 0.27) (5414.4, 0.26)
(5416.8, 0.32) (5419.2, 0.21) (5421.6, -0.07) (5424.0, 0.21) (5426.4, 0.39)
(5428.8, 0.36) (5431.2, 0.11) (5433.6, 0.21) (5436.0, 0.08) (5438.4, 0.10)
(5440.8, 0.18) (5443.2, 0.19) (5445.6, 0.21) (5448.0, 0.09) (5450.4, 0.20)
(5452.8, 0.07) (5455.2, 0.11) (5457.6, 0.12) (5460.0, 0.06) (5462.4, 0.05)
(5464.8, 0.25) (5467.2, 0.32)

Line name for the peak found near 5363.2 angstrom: C IV 1549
